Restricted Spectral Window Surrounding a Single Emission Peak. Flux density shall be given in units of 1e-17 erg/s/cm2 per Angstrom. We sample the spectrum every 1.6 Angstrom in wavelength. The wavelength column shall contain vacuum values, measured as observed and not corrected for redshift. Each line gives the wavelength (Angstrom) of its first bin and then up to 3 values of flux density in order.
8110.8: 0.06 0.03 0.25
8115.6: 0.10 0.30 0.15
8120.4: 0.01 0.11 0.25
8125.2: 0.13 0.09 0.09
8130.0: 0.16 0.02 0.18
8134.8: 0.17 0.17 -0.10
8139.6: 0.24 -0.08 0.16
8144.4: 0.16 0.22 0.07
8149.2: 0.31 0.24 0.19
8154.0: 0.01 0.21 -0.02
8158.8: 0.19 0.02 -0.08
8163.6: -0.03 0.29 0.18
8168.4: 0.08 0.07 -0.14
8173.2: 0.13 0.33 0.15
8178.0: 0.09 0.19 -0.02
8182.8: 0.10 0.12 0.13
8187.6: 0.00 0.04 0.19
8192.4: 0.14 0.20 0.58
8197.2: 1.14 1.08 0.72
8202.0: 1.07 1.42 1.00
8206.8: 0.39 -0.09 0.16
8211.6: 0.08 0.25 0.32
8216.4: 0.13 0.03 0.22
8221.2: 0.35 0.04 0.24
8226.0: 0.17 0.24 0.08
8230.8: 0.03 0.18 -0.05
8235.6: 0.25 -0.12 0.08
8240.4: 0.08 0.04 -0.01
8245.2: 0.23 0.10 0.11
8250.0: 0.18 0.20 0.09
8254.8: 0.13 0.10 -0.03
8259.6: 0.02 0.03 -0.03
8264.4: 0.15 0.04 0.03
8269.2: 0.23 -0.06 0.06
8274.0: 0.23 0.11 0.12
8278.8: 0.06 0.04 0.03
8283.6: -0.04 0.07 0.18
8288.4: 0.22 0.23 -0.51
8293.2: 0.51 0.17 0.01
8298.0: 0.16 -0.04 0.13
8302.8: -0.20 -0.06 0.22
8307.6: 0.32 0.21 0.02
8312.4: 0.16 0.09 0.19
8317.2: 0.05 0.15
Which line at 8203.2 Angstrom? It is [O II]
